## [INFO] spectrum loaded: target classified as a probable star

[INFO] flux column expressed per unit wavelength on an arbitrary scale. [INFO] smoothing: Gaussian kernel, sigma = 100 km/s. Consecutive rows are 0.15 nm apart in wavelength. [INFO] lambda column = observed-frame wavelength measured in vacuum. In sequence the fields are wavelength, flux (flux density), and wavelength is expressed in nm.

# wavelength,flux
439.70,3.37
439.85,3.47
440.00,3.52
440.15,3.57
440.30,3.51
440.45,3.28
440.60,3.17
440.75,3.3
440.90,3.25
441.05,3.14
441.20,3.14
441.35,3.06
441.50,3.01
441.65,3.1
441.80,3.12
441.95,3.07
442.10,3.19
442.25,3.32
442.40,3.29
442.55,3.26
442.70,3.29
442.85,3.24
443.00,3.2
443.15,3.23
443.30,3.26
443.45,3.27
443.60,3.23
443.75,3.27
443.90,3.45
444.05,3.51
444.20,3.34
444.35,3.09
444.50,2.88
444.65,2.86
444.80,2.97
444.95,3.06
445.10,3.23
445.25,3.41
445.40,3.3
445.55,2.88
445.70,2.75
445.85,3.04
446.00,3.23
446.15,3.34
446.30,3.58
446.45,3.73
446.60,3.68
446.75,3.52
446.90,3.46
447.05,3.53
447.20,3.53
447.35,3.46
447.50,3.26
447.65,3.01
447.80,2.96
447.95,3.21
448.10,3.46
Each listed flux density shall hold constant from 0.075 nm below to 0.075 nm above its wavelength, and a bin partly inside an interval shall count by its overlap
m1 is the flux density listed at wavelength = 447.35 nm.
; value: 3.46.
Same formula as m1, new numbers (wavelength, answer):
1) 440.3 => 3.51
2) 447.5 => 3.26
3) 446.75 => 3.52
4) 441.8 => 3.12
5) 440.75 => 3.3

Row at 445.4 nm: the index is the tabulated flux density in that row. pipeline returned 3.3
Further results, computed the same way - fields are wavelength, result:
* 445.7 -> 2.75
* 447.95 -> 3.21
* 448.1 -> 3.46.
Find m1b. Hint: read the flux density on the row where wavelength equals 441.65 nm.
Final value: 3.1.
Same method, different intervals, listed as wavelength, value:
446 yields 3.23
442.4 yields 3.29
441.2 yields 3.14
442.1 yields 3.19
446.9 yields 3.46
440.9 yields 3.25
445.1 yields 3.23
